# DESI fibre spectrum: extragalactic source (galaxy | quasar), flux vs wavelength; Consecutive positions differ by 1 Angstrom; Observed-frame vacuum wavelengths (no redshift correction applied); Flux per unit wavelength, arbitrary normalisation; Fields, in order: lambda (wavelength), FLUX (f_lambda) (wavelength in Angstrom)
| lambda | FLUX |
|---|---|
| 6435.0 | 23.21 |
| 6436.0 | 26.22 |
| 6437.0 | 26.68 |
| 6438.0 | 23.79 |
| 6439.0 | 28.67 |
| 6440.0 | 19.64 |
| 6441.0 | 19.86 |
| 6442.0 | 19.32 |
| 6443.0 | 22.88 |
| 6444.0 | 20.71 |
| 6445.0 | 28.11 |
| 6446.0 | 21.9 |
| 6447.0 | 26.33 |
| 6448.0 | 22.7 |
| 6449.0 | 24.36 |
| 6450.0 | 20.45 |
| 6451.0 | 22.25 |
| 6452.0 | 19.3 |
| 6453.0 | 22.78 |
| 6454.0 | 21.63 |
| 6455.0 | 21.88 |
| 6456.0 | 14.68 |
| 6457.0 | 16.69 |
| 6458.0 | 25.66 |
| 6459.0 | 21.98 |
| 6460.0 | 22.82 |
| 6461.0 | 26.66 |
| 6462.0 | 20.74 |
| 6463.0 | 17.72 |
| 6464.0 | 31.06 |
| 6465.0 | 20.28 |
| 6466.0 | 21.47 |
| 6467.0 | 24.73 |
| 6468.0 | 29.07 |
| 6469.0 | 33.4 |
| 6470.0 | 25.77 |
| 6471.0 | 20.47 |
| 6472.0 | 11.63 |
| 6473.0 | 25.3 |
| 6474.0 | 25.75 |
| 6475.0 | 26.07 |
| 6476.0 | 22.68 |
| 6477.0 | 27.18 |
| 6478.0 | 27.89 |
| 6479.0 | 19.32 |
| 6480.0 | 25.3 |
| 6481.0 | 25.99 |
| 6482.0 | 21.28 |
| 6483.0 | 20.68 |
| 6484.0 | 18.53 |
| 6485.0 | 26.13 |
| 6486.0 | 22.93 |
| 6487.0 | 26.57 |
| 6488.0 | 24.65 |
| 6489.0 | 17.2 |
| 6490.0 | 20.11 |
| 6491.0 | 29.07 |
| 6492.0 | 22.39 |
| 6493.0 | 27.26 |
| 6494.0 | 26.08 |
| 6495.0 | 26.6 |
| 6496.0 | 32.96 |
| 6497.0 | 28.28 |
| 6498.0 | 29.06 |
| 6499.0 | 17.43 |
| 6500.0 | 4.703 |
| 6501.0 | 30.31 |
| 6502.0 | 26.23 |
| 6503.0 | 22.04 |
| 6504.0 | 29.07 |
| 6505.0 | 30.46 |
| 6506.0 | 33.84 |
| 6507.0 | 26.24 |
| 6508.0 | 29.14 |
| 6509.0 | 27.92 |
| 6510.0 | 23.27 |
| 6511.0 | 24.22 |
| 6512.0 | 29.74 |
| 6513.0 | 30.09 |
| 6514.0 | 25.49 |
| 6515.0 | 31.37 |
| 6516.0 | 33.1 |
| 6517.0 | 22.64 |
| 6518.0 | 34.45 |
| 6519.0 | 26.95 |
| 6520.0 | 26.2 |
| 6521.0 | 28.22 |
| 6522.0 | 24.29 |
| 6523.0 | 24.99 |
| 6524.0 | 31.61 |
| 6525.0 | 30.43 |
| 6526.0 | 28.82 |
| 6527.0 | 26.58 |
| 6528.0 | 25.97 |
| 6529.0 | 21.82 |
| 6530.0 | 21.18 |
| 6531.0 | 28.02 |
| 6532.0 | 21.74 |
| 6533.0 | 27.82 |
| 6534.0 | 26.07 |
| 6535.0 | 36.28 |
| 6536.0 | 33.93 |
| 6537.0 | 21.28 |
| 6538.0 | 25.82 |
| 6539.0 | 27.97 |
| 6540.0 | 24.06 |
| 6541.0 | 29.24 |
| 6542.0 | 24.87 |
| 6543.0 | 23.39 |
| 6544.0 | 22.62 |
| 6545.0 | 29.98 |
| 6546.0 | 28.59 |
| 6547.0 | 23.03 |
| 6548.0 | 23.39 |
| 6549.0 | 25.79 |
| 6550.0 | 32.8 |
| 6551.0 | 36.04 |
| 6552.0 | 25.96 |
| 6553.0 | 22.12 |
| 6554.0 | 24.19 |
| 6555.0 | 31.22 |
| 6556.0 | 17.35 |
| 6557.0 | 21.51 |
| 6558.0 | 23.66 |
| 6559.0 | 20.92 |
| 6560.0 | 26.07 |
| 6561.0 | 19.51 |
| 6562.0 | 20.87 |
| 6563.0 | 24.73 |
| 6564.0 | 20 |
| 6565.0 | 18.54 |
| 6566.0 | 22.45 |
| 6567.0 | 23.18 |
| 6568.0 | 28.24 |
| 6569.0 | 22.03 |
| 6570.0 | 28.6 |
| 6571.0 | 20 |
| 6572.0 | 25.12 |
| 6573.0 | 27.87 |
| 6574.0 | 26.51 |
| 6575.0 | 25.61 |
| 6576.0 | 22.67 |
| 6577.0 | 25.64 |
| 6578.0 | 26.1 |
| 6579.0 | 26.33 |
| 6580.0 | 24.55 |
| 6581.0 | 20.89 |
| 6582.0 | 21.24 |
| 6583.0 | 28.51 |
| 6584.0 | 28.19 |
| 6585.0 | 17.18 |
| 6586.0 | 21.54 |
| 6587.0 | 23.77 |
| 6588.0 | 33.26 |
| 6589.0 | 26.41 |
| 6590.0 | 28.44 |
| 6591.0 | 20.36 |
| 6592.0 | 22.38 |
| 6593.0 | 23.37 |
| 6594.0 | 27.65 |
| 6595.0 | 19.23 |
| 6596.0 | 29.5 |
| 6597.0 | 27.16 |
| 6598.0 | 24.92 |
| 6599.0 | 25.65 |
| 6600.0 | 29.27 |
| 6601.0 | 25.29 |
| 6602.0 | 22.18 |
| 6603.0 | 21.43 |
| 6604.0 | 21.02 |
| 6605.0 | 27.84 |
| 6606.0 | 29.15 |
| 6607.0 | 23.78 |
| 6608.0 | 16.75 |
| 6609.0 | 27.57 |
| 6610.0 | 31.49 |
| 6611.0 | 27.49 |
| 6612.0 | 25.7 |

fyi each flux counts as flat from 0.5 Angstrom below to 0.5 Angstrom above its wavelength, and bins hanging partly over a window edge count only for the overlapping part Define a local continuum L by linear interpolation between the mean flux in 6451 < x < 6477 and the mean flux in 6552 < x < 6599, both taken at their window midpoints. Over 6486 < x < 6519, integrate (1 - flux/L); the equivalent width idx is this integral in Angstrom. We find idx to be -4.2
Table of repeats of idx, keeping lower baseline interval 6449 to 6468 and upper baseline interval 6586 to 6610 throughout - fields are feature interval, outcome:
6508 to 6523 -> -2.8 Angstrom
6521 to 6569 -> -3.1 Angstrom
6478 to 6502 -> -1.0 Angstrom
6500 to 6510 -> -1.7 Angstrom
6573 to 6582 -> 0.0 Angstrom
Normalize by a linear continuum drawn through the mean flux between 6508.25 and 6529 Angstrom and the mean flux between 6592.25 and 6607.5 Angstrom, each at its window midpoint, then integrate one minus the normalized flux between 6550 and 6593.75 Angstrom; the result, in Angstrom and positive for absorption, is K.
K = 2.7 Angstrom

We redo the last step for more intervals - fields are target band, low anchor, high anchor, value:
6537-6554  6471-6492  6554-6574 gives -2.2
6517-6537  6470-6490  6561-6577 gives -3.5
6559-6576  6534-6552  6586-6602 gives 1.9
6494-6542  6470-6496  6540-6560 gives -4.4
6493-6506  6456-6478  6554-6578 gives -1.1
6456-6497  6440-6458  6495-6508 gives 0.0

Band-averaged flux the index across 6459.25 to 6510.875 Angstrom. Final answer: 24.5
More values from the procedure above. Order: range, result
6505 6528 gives 28.2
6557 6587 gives 23.6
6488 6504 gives 24.2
